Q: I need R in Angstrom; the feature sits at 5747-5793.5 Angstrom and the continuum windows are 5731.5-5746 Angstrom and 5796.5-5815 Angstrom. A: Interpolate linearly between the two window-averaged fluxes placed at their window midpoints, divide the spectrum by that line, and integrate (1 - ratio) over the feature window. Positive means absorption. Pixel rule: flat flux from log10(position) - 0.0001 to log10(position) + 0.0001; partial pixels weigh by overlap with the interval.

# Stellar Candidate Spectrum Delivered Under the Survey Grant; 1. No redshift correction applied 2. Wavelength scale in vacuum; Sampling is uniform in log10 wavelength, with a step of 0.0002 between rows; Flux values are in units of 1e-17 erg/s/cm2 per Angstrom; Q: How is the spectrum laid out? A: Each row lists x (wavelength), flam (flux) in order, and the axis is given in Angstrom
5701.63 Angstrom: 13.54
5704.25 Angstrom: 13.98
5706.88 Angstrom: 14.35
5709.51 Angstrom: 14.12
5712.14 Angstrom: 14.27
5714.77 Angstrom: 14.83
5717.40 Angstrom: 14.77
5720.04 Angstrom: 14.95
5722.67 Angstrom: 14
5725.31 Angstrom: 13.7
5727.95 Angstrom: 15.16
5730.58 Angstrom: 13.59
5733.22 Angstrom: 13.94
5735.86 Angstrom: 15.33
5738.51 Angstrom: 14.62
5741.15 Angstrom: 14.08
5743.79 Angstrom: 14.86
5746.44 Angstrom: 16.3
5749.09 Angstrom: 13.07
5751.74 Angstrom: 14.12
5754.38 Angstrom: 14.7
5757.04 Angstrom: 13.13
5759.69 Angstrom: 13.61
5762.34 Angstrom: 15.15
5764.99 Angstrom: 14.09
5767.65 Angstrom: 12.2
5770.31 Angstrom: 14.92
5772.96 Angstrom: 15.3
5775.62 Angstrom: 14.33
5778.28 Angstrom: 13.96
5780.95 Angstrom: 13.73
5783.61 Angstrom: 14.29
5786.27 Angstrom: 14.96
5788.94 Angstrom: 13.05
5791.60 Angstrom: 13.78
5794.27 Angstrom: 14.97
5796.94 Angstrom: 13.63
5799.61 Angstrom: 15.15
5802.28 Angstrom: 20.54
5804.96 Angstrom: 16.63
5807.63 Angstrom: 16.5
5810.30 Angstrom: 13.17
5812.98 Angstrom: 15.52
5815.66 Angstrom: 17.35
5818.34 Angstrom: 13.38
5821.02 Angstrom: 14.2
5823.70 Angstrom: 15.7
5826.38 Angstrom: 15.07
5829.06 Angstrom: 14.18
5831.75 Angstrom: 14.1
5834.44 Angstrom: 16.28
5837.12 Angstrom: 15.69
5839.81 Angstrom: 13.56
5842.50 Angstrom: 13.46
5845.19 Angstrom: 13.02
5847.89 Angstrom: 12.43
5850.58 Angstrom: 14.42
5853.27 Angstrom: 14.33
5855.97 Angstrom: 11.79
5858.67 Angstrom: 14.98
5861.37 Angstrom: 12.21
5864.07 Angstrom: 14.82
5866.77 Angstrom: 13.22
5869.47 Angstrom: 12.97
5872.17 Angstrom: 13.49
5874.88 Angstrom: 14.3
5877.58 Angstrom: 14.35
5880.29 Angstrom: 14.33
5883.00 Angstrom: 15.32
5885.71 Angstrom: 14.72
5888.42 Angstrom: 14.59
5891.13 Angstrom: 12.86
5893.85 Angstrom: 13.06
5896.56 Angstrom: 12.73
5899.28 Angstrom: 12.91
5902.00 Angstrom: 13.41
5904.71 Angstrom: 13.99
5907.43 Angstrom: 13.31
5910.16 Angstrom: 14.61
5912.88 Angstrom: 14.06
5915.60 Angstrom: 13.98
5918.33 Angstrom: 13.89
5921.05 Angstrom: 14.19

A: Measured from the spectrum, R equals 3.7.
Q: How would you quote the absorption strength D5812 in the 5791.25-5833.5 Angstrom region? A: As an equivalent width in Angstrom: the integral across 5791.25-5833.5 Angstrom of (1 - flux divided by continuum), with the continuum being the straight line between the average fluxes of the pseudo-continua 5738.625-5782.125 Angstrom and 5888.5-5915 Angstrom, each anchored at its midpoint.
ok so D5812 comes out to -3.98 Angstrom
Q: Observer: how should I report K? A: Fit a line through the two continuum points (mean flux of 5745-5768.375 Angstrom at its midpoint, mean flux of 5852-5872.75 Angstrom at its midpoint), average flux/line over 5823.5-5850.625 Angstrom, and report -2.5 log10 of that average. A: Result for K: -0.052 mag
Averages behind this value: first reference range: 14.1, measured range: 14.3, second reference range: 13.5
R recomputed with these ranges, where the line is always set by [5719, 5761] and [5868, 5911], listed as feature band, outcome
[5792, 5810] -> -2.33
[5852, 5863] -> 0.43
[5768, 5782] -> -0.11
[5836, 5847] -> 0.10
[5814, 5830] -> -1.12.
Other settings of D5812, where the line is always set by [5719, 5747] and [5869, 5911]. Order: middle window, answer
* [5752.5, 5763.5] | 0.2 Angstrom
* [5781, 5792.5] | 0.2 Angstrom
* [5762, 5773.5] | 0.2 Angstrom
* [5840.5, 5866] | 0.9 Angstrom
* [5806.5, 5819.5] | -0.9 Angstrom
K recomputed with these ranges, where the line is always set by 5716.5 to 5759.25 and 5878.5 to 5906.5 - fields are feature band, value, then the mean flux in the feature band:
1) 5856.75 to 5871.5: 0.026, 13.6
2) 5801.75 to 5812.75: -0.157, 16.3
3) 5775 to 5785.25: 0.010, 14.1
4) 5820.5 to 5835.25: -0.066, 14.9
